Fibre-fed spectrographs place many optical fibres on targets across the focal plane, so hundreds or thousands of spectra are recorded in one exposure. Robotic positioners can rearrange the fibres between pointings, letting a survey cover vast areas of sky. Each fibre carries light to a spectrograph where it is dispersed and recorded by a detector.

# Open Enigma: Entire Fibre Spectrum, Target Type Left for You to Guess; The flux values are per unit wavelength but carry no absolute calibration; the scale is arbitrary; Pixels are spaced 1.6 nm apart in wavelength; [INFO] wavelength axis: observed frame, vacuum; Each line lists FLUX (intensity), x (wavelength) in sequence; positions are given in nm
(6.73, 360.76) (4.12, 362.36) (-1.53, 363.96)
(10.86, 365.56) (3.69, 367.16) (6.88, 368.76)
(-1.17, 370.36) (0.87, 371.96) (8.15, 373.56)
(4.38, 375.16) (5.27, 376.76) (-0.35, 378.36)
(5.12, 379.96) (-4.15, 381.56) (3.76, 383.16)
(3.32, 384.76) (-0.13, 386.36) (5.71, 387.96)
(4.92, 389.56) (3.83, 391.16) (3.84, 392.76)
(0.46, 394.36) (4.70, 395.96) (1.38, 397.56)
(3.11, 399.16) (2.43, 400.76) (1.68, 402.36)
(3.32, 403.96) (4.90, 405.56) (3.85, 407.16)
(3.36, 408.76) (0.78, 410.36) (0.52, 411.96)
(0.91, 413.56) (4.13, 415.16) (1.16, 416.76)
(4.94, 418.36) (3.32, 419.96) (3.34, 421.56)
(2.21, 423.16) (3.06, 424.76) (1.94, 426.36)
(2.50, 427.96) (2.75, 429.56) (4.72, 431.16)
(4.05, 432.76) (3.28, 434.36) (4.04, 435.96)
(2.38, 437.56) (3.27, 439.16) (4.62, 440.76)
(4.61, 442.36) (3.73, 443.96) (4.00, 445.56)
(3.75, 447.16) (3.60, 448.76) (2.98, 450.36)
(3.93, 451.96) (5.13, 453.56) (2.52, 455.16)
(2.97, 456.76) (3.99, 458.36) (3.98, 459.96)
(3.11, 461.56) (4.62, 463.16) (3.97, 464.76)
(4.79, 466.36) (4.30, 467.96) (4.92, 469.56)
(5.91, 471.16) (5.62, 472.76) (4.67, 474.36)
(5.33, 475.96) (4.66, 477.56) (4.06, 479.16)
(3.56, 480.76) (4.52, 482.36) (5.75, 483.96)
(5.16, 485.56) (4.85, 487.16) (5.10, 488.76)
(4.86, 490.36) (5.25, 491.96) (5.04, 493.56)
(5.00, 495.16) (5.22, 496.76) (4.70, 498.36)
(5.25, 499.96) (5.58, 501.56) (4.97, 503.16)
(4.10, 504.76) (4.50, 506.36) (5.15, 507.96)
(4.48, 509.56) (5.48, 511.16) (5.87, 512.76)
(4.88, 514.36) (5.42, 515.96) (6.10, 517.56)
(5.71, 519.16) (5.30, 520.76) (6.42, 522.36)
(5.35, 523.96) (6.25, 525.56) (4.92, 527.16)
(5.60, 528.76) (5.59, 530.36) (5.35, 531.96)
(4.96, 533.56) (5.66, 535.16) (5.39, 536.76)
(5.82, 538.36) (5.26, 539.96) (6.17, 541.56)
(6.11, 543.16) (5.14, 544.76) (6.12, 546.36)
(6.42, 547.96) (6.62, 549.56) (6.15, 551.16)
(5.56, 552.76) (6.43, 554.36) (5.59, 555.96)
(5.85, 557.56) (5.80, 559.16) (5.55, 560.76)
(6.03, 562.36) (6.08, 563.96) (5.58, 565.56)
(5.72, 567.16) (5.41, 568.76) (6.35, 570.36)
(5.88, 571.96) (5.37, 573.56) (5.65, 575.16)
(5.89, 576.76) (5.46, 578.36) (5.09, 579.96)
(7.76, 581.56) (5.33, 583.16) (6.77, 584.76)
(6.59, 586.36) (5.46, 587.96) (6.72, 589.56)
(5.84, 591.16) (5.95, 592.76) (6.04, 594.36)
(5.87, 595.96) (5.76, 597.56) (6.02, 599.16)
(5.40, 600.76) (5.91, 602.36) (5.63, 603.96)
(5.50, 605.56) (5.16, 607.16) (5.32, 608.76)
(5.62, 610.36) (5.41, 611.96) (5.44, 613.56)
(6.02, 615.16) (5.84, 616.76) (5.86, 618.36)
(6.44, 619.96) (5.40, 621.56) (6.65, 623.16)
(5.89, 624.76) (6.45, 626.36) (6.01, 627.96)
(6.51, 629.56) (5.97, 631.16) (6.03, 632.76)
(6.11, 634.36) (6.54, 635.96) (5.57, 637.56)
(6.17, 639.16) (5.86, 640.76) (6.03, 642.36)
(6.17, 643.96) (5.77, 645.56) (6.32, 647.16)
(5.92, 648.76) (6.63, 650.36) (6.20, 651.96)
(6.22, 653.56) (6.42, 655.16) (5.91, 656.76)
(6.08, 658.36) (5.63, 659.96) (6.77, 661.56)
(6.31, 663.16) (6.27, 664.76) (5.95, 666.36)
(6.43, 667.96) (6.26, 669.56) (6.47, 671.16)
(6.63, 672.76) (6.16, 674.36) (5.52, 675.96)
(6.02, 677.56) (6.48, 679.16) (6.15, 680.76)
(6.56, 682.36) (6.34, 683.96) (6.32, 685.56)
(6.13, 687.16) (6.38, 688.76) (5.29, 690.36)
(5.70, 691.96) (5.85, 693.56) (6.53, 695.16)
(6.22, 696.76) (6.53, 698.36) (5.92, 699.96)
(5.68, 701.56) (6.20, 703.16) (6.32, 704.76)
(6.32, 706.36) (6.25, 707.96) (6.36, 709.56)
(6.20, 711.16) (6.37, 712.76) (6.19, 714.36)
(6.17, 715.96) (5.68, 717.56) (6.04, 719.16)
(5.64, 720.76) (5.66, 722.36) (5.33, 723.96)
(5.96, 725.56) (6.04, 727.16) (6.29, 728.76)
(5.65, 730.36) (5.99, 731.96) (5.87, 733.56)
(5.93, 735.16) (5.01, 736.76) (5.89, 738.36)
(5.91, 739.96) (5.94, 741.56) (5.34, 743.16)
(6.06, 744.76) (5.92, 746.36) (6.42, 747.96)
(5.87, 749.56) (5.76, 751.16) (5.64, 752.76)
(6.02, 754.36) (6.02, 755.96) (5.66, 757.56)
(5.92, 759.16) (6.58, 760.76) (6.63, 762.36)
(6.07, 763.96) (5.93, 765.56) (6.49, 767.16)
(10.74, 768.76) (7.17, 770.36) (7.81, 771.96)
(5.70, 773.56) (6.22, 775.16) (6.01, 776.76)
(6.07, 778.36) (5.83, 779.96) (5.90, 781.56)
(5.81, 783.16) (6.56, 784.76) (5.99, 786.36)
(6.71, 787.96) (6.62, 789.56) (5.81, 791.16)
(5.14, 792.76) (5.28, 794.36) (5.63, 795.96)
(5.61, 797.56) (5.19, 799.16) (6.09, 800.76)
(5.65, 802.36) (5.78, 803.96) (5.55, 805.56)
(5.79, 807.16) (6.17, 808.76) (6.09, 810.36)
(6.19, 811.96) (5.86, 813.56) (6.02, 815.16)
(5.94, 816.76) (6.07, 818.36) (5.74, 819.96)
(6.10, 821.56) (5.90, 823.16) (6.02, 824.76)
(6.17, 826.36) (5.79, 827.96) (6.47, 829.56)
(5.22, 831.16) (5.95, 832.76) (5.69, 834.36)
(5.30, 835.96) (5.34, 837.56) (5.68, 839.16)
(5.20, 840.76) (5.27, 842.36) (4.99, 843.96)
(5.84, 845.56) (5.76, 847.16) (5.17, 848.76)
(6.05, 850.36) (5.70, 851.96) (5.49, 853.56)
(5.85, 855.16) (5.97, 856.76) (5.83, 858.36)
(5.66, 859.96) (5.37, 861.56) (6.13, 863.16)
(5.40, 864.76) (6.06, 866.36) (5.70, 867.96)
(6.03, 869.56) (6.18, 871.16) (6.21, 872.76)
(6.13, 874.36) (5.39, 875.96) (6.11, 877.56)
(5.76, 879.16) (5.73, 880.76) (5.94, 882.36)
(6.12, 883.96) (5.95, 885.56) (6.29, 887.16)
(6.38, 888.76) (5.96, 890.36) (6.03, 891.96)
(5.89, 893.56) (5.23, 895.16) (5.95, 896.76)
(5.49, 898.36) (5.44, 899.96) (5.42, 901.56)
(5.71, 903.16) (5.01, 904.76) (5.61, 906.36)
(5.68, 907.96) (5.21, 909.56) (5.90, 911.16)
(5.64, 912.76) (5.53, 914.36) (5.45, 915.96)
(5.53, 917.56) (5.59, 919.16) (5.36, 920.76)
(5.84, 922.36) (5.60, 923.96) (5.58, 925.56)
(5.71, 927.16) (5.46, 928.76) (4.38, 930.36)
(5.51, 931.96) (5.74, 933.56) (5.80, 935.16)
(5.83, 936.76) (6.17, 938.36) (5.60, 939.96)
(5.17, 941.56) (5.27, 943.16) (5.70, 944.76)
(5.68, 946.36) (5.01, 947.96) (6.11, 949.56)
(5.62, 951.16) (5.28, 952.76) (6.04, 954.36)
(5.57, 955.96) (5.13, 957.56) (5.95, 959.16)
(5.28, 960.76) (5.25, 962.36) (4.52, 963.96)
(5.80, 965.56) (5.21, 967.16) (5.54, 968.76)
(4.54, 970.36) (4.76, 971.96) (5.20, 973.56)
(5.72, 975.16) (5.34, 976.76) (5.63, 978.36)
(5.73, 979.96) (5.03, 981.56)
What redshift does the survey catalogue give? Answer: 0.17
